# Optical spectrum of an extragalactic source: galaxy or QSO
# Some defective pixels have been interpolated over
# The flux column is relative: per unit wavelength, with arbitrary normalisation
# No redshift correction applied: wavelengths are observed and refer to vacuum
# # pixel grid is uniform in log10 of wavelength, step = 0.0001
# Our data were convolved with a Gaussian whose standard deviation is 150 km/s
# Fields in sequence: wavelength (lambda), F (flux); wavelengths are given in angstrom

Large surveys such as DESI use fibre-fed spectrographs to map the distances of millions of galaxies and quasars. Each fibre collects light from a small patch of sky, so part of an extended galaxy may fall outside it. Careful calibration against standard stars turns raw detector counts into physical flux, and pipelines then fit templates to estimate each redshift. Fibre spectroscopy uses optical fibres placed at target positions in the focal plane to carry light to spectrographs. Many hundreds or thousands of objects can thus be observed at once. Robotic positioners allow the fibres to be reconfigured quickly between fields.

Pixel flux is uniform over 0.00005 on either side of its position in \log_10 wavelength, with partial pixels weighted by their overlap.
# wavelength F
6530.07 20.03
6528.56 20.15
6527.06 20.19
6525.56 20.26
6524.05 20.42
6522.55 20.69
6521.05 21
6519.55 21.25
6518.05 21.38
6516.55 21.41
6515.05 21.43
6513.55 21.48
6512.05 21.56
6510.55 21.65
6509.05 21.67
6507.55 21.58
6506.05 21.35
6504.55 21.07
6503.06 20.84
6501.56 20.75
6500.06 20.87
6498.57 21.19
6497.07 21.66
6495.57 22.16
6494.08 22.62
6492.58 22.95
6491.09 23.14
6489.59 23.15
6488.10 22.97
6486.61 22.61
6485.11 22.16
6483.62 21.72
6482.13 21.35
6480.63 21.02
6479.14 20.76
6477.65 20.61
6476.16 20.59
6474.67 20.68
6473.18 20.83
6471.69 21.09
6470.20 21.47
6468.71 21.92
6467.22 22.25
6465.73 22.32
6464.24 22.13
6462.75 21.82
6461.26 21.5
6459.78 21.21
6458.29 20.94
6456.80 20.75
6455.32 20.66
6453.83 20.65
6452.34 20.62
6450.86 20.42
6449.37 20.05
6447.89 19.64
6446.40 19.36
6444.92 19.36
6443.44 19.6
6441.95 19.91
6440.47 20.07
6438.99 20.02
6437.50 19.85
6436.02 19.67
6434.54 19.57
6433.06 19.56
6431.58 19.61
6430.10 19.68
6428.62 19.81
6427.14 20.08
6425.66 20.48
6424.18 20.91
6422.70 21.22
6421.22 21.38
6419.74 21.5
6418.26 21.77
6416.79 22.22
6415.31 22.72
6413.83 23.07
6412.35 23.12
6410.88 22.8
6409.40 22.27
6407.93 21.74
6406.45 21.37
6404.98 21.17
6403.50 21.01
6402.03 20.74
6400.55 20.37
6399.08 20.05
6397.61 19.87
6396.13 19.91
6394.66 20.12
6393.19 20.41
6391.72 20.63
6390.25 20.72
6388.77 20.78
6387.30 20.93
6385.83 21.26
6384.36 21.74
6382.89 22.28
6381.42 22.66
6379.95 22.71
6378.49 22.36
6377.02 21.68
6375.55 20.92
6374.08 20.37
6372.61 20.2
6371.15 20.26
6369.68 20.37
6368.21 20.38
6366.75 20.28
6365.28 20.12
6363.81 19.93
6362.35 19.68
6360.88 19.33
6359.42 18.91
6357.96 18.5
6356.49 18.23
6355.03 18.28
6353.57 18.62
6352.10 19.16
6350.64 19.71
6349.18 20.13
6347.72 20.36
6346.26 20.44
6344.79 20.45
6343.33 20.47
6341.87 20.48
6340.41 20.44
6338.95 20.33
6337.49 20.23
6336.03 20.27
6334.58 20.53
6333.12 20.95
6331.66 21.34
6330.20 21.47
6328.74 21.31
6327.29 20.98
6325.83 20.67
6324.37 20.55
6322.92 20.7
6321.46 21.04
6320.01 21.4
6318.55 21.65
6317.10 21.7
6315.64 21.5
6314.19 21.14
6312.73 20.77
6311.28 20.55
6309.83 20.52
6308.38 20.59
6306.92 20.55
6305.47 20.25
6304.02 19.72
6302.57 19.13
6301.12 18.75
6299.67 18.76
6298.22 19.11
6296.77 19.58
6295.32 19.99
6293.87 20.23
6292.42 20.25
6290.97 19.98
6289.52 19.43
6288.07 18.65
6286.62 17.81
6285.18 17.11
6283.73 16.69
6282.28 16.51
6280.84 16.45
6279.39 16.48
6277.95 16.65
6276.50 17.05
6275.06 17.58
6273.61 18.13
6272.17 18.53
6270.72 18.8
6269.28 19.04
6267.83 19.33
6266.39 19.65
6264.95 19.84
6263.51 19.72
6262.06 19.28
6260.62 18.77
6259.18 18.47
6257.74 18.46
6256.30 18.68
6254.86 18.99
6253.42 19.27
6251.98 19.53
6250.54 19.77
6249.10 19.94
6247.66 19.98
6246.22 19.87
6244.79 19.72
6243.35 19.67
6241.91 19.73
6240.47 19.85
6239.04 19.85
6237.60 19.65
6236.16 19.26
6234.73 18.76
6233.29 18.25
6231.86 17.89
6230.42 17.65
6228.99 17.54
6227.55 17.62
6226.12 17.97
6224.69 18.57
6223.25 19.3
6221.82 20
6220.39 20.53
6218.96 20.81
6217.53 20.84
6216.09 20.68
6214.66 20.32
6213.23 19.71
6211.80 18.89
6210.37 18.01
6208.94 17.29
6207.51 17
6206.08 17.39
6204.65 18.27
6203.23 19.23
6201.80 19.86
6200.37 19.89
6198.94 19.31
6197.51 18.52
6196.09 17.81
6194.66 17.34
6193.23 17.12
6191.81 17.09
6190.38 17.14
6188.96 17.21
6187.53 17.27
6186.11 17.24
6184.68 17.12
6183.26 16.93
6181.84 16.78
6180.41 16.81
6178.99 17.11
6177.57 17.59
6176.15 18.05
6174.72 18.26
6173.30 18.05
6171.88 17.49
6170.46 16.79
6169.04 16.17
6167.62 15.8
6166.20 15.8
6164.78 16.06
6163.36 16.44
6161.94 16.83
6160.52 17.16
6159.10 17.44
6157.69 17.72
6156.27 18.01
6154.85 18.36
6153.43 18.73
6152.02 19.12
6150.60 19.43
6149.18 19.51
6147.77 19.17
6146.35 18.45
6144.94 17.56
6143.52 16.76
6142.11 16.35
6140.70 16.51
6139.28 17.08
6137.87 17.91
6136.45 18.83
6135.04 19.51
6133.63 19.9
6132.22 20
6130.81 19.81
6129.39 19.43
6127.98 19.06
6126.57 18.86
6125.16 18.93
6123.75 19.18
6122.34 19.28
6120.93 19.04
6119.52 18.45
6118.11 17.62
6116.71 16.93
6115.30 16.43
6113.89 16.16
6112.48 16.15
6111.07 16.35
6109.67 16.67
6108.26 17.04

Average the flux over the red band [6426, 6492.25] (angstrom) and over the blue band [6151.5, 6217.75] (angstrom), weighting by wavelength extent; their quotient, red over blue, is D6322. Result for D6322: 1.17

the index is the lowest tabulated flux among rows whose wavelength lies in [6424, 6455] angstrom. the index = 19.36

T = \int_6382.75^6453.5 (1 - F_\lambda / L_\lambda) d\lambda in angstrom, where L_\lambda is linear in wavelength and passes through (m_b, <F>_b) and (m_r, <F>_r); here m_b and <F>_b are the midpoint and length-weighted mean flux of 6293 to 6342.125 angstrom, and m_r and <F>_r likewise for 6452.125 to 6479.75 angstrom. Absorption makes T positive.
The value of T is 0.9 angstrom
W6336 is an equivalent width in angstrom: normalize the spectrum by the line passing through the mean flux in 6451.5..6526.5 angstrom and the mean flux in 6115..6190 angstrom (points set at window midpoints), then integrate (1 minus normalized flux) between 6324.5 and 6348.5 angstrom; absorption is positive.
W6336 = -1.0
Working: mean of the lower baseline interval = 17.9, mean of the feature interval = 20.7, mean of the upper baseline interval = 21.4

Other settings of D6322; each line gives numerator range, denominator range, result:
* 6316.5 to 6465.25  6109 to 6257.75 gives 1.13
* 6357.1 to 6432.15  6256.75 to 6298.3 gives 1.13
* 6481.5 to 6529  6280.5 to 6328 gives 1.09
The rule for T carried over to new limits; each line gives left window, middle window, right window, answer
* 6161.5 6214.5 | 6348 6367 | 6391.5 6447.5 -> 0.55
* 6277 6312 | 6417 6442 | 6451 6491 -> 0.61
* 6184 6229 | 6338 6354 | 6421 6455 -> -0.52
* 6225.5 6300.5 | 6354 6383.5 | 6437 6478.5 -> -0.76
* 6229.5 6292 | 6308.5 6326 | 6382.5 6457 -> -1.42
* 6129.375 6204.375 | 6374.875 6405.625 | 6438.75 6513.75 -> -1.17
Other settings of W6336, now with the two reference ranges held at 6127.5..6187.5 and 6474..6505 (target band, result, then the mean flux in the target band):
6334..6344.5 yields -0.3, 20.4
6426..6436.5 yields 0.6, 19.8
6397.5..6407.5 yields 0.0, 20.7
